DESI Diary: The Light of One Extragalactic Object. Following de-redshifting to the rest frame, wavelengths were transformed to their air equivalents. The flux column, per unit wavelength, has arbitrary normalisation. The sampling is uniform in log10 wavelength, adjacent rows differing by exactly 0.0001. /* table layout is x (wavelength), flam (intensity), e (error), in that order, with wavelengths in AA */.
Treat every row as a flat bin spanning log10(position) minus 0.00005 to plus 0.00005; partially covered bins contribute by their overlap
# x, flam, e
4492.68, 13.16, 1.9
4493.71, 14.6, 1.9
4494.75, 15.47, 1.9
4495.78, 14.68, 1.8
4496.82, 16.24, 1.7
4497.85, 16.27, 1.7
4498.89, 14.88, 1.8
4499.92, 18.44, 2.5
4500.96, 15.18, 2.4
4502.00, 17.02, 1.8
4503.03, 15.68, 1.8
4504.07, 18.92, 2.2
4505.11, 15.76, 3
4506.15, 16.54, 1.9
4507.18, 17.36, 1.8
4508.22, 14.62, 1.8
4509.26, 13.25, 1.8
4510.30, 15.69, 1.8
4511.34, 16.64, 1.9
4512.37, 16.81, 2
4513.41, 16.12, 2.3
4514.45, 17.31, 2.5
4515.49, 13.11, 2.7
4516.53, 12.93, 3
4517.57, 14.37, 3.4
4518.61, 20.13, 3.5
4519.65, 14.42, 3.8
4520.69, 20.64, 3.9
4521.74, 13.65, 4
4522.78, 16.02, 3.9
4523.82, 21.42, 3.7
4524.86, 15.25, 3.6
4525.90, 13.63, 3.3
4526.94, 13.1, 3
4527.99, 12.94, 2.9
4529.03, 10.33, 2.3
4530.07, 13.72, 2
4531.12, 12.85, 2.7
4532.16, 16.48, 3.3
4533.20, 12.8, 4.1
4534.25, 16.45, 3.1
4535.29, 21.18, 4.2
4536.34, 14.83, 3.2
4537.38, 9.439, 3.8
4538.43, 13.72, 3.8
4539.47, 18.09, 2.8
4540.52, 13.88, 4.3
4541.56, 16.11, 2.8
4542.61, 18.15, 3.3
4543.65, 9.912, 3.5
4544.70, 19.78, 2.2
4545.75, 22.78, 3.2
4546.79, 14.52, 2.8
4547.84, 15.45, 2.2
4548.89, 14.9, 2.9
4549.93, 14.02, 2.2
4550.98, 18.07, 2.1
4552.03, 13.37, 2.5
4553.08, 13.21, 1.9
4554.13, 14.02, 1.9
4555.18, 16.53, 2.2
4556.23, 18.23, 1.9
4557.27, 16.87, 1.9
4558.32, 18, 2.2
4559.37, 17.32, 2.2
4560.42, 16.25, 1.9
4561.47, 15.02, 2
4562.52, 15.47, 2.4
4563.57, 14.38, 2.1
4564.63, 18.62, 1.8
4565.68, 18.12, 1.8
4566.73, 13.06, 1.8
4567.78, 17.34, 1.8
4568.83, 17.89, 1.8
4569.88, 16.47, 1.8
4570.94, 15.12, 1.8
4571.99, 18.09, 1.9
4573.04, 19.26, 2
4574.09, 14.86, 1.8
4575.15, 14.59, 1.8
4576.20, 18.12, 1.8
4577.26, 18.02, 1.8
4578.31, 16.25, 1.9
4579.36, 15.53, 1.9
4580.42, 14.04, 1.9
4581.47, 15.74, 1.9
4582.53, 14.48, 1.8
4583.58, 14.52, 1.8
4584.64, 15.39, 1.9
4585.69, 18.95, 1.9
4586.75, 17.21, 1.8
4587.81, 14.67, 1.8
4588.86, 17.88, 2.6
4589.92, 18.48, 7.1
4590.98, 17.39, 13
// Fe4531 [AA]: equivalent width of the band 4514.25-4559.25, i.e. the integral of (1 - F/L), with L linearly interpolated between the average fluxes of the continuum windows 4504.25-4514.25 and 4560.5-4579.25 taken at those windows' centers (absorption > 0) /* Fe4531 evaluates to 2.0 AA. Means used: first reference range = 16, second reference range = 16.5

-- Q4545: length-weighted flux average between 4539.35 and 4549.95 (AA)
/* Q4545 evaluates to 16.2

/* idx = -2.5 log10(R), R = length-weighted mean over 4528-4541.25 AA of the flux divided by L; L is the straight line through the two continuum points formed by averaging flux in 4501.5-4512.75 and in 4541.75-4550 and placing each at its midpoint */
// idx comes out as 0.13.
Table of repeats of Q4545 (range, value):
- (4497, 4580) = 15.9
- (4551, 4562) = 16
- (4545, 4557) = 16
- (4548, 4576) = 16.1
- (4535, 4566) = 16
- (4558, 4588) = 16.3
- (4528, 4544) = 14.5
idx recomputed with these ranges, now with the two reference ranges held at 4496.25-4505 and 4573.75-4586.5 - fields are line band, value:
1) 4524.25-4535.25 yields 0.154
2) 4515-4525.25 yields 0.011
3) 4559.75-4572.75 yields -0.024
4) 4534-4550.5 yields 0.026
